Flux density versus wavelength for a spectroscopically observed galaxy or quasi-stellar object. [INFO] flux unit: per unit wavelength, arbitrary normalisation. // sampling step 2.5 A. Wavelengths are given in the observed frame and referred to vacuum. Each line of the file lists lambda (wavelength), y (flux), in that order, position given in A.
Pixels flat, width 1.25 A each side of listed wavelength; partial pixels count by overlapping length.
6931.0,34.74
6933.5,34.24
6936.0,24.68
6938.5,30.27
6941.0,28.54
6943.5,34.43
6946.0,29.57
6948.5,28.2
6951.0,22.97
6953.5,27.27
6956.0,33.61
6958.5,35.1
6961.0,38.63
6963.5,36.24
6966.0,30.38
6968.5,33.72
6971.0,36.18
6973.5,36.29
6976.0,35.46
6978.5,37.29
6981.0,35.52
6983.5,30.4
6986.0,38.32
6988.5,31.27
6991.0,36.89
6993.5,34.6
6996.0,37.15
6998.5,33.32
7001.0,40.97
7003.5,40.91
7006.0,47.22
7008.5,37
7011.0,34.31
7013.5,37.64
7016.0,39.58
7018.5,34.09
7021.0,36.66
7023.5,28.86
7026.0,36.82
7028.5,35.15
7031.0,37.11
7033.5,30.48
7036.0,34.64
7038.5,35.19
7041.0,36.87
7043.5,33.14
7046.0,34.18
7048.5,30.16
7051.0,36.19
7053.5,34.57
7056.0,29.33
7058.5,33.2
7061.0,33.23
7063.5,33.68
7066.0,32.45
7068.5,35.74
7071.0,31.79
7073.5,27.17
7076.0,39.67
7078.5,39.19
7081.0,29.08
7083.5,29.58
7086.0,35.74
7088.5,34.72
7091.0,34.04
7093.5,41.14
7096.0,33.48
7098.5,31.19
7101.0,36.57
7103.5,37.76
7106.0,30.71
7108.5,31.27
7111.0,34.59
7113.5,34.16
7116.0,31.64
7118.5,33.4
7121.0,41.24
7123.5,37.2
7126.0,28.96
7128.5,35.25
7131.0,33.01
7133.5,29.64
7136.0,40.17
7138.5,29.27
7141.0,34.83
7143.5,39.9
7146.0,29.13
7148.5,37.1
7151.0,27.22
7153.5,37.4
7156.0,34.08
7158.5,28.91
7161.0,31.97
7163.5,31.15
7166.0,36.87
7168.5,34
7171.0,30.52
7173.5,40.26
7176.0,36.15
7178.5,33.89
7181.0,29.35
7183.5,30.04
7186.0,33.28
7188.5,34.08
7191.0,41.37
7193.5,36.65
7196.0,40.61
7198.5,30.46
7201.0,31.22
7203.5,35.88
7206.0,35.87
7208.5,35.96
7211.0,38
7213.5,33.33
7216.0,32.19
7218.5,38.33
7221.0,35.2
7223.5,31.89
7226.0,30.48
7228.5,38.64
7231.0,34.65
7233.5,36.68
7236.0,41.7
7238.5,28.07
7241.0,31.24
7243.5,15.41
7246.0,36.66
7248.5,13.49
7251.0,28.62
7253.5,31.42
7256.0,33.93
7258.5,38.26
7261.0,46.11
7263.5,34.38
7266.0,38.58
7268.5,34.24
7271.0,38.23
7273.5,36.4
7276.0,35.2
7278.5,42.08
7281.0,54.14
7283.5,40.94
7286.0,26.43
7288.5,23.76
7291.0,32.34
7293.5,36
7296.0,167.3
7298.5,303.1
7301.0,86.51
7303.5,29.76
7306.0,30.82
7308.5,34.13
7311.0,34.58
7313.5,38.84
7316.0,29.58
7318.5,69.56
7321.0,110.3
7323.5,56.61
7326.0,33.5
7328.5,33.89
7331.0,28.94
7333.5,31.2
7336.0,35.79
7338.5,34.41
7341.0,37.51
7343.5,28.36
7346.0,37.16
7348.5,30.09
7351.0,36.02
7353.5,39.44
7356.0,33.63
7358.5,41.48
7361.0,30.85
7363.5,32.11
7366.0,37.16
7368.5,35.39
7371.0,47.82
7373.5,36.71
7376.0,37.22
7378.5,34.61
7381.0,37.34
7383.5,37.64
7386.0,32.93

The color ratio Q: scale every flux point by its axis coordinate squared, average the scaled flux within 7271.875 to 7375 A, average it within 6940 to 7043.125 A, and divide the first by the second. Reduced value 1.55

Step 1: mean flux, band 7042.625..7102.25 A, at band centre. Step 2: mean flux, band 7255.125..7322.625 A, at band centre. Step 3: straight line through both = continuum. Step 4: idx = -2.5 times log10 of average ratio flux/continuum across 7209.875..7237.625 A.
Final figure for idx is 0.37 mag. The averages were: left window 33.7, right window 56.6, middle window 35.4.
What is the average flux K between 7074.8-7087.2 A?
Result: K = 34.6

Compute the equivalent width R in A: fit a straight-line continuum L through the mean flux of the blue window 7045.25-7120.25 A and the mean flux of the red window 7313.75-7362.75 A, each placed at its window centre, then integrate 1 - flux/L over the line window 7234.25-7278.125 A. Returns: 6.0 A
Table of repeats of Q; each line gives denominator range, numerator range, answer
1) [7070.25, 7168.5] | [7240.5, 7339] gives 1.51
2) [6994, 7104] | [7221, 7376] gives 1.34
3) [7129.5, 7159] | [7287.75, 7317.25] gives 2.22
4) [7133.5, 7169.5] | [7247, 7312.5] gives 1.60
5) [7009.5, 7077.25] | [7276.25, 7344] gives 1.76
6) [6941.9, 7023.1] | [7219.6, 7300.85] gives 1.47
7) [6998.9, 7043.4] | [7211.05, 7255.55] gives 0.93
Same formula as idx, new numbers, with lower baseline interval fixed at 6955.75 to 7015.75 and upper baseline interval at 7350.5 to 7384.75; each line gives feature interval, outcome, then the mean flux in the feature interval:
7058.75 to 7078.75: 0.081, 33.8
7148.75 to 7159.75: 0.133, 32.4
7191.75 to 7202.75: 0.048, 35.1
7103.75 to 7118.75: 0.112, 32.9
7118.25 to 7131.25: 0.044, 35.1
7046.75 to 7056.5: 0.110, 32.9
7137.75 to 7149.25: 0.075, 34.1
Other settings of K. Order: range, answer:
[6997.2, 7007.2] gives 40.6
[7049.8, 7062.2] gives 33.3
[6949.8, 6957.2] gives 27.9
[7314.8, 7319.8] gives 50.4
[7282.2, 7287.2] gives 34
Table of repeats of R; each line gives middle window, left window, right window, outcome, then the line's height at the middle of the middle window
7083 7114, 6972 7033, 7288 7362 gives 5.30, 41.4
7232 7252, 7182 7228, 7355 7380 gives 3.48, 35.2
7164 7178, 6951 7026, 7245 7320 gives 3.08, 45.2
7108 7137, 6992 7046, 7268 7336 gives 6.17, 43.5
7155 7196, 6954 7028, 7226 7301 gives 9.56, 44.5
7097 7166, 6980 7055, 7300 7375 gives 6.83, 37.4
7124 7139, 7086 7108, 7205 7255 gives 0.49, 34.2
